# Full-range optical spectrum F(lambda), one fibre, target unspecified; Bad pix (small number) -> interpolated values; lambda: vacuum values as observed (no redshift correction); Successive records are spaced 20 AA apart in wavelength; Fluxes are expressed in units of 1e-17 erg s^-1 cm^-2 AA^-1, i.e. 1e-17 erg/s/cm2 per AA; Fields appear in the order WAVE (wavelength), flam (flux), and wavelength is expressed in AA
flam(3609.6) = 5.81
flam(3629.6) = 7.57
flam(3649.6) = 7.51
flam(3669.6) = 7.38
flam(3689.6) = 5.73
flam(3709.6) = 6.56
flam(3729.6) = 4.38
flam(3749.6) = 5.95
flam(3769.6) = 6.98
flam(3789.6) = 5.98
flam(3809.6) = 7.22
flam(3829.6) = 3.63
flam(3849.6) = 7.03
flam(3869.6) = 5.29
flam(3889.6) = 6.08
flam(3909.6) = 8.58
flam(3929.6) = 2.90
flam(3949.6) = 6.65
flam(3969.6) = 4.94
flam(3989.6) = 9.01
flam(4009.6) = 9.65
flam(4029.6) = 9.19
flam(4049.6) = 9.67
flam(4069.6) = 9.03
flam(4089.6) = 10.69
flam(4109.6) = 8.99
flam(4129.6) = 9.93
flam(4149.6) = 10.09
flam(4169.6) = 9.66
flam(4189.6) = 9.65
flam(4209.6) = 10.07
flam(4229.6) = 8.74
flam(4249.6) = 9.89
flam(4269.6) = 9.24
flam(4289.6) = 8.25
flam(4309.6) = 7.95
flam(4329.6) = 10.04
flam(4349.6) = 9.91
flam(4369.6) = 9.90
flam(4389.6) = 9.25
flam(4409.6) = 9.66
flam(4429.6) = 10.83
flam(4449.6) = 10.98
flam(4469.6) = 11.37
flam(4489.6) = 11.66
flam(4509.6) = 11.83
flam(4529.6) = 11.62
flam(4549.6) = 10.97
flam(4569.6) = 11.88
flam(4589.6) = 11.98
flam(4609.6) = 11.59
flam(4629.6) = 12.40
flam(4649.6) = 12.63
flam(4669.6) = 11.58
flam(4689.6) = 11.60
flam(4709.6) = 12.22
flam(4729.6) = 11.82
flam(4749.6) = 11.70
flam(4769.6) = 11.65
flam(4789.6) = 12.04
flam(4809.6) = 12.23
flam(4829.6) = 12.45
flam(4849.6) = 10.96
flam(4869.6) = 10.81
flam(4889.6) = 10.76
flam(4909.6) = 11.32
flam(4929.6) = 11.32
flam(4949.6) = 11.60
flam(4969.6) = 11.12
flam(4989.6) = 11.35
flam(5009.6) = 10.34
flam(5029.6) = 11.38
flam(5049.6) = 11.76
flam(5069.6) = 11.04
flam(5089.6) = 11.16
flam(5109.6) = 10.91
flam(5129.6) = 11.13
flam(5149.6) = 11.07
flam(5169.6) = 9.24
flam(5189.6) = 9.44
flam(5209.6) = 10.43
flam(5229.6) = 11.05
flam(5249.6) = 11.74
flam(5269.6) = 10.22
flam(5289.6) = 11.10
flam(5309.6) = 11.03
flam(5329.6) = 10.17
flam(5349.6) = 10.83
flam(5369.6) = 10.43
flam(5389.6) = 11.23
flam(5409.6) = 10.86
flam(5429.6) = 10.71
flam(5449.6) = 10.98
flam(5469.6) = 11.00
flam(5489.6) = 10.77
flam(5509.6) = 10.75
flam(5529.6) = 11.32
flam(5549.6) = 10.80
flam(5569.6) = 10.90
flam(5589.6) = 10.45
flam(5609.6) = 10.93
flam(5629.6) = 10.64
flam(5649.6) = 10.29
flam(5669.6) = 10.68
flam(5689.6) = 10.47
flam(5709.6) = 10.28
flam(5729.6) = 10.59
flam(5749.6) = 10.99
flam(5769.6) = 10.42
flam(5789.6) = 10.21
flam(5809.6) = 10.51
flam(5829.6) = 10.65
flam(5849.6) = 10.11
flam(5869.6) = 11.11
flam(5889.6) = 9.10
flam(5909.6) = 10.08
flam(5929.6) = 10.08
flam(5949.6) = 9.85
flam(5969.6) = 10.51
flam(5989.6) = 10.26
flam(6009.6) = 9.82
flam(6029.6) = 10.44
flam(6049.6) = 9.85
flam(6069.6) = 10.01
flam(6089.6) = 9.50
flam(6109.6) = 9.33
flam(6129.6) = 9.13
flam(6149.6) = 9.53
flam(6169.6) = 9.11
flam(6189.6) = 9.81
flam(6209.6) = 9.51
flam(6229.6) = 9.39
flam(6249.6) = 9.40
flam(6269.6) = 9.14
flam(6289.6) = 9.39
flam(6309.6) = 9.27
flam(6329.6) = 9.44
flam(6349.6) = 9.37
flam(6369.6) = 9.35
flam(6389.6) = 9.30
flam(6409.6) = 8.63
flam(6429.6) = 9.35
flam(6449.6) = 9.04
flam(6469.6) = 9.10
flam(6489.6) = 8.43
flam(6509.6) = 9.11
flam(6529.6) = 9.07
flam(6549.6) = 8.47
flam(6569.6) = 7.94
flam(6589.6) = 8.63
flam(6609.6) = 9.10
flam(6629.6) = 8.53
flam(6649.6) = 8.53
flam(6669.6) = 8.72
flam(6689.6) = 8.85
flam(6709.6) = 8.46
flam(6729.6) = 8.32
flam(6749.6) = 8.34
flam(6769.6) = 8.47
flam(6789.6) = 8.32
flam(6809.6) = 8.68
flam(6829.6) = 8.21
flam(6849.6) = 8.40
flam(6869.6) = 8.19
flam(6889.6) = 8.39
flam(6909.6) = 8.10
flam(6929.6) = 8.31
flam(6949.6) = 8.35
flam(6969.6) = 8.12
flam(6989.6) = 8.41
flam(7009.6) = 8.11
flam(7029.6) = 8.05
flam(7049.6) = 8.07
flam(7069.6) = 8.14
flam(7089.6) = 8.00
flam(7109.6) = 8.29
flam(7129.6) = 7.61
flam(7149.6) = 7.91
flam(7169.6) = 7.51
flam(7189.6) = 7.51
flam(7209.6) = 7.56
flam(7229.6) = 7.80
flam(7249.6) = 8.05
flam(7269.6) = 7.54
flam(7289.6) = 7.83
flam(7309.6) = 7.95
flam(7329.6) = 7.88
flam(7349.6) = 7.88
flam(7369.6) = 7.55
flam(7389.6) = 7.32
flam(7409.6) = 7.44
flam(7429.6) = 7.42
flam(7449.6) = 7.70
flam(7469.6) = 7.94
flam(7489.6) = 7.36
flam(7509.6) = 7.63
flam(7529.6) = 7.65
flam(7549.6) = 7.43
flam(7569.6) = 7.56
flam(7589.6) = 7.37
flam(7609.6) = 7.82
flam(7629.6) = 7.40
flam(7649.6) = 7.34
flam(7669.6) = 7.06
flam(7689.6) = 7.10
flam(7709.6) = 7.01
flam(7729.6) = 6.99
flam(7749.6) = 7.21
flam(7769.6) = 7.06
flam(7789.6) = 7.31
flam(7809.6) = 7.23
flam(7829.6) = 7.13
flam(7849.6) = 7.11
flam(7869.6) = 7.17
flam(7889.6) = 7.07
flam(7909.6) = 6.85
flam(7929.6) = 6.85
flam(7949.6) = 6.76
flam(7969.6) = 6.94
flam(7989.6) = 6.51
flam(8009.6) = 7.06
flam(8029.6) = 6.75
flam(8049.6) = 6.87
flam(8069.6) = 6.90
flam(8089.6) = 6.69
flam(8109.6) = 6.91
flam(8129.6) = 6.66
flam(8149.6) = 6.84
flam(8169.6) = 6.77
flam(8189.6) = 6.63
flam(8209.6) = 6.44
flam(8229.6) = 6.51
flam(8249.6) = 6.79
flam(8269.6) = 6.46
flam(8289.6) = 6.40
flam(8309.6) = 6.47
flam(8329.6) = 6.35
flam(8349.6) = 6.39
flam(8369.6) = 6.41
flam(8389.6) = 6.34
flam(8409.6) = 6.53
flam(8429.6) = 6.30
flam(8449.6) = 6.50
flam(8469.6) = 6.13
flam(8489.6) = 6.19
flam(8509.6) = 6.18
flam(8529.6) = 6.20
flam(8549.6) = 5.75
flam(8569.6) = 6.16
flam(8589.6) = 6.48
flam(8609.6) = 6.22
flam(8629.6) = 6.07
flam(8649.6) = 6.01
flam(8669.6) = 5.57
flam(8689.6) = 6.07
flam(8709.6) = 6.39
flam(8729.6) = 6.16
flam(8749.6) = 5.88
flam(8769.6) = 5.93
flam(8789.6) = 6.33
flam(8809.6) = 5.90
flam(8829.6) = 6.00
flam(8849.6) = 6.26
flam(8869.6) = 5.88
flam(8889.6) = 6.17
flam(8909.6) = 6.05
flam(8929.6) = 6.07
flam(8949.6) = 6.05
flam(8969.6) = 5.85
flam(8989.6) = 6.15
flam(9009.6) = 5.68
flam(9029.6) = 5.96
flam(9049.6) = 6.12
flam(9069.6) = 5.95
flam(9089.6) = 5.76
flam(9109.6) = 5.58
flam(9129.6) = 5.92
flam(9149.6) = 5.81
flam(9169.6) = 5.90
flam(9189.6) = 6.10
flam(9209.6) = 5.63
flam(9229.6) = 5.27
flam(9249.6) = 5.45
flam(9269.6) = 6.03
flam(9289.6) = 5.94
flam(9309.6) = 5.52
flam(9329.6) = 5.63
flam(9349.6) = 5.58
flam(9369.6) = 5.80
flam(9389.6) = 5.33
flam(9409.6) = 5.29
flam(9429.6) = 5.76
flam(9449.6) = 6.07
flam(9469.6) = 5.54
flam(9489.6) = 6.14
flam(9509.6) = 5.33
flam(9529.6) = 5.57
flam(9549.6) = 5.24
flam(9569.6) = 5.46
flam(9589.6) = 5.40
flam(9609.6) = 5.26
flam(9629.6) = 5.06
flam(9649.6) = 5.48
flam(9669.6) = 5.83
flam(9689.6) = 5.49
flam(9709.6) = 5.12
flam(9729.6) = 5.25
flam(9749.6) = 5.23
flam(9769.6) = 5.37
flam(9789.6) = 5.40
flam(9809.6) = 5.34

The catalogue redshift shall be 0.000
